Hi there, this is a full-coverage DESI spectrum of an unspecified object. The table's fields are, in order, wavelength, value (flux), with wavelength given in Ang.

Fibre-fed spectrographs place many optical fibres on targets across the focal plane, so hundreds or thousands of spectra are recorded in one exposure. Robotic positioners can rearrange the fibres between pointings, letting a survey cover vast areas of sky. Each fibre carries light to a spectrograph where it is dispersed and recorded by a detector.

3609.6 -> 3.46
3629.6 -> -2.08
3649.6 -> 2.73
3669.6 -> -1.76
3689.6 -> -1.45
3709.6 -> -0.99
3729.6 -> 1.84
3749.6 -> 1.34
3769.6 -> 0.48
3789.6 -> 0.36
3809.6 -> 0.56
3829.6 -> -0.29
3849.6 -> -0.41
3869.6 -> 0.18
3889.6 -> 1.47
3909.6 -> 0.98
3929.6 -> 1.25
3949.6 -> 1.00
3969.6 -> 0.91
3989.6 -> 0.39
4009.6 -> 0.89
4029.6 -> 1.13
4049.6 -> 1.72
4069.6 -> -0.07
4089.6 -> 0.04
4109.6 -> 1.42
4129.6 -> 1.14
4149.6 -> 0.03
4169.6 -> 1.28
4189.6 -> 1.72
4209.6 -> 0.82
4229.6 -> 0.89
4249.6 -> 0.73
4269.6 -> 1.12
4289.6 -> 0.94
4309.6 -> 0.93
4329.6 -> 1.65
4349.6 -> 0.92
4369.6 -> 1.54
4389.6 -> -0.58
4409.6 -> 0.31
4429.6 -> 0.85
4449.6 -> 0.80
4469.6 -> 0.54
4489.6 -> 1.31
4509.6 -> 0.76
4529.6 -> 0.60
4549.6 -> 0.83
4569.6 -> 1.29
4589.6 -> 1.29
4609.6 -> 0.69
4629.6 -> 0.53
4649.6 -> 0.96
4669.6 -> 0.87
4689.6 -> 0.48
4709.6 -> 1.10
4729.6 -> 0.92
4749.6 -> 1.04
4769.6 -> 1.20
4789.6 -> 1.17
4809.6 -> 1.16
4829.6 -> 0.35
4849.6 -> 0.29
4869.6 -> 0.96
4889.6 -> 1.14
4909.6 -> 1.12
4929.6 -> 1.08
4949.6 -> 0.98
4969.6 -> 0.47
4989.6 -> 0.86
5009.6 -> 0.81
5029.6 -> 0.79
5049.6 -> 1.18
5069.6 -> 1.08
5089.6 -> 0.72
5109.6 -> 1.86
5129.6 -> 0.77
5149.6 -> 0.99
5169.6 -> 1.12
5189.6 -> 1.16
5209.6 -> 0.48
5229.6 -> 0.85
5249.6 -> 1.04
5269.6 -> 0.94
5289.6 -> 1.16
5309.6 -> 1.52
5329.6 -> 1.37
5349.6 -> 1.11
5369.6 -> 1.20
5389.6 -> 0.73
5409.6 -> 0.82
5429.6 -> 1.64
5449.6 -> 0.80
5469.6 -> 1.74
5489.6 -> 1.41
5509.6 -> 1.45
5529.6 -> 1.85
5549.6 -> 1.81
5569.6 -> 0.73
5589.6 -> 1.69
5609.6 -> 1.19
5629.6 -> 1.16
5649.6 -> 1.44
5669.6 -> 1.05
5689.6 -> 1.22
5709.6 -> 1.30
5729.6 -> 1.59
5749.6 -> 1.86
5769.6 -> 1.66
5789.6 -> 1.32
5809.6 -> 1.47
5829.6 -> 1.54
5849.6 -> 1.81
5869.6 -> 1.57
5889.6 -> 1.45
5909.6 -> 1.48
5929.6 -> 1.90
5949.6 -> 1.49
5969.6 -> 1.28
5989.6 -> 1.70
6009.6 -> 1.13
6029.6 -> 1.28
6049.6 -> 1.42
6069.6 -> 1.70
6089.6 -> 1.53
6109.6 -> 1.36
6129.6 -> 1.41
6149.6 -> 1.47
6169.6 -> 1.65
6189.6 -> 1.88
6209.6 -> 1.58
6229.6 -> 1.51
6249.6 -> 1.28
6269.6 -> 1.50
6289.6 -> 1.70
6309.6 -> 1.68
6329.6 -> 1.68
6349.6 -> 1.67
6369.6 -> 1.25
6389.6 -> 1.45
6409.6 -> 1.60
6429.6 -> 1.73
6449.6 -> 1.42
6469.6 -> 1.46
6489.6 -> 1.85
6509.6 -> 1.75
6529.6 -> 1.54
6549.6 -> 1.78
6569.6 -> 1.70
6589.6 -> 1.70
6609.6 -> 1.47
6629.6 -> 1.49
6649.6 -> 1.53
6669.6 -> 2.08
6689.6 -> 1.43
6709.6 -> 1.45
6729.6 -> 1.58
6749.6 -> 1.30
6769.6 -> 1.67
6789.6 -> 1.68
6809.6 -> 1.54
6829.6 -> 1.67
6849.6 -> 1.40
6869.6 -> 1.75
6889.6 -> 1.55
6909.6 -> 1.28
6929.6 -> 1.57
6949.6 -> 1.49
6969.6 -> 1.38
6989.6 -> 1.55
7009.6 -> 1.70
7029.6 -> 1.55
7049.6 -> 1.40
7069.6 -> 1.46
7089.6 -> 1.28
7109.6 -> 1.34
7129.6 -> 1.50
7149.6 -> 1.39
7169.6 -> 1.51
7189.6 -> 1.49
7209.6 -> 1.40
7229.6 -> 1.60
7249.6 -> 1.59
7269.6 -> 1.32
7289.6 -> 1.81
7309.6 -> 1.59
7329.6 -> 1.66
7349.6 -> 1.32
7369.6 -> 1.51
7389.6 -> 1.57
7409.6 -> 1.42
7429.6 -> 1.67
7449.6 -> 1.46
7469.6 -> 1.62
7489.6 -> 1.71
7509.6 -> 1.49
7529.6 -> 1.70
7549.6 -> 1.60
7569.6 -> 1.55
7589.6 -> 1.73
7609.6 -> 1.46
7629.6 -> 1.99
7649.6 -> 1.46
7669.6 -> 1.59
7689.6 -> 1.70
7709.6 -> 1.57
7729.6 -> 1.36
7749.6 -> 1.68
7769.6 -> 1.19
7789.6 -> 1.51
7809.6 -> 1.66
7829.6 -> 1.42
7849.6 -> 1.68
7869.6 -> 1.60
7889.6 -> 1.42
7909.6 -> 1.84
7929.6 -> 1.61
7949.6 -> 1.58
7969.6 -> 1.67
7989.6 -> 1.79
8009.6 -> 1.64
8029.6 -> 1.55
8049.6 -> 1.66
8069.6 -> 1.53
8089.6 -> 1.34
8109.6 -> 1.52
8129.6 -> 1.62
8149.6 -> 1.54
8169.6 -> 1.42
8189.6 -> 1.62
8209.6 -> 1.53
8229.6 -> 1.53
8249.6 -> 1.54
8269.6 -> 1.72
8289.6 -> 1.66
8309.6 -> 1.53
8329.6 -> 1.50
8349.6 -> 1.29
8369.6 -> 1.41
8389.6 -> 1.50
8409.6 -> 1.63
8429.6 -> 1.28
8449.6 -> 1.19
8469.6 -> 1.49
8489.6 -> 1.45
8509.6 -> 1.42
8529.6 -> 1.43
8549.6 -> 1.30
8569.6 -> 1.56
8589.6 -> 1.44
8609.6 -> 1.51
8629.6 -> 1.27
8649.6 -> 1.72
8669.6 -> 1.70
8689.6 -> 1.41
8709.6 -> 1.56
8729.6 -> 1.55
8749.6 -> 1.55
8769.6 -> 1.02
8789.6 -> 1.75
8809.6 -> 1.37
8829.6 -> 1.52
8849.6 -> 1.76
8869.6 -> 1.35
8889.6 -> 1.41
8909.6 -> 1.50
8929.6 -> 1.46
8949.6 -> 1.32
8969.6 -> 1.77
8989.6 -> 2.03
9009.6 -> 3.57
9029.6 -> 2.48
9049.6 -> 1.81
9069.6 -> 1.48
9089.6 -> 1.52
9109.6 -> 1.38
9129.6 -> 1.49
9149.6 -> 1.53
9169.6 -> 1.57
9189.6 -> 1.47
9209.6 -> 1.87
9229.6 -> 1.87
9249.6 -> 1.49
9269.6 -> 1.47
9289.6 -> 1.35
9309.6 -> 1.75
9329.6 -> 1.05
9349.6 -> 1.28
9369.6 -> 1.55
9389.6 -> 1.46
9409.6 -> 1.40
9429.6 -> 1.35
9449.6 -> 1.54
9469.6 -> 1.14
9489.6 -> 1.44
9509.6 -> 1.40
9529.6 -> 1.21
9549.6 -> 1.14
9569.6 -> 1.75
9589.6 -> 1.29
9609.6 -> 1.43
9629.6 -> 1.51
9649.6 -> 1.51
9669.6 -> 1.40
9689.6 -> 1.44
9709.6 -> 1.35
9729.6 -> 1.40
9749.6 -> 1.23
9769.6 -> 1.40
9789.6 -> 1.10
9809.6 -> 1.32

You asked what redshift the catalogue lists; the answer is 0.372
